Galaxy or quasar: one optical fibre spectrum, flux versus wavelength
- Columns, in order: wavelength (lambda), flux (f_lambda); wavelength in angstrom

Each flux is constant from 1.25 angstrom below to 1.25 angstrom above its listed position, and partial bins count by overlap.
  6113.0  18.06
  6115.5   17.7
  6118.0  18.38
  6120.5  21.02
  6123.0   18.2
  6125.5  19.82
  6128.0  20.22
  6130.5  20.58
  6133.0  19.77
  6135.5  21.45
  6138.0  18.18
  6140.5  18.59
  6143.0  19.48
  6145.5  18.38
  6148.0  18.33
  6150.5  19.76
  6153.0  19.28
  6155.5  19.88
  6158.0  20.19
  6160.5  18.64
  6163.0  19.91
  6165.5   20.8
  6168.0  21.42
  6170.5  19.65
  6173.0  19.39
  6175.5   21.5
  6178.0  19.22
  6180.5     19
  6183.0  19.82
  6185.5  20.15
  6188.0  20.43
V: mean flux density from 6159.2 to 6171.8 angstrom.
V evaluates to 20.1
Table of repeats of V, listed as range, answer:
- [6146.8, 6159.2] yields 19.5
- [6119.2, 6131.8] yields 20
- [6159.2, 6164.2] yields 19.3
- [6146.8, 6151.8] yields 19.1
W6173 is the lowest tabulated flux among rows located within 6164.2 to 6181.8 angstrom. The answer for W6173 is 19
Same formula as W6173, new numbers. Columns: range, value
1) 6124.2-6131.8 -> 19.82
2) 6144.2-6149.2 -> 18.33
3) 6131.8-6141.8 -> 18.18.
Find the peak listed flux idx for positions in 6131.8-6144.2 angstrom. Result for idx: 21.45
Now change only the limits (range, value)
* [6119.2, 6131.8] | 21.02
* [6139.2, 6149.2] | 19.48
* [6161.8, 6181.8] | 21.5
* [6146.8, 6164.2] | 20.19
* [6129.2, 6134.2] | 20.58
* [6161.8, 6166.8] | 20.8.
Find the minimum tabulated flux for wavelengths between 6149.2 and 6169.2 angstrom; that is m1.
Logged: 18.64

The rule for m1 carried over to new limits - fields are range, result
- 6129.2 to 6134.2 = 19.77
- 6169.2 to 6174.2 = 19.39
